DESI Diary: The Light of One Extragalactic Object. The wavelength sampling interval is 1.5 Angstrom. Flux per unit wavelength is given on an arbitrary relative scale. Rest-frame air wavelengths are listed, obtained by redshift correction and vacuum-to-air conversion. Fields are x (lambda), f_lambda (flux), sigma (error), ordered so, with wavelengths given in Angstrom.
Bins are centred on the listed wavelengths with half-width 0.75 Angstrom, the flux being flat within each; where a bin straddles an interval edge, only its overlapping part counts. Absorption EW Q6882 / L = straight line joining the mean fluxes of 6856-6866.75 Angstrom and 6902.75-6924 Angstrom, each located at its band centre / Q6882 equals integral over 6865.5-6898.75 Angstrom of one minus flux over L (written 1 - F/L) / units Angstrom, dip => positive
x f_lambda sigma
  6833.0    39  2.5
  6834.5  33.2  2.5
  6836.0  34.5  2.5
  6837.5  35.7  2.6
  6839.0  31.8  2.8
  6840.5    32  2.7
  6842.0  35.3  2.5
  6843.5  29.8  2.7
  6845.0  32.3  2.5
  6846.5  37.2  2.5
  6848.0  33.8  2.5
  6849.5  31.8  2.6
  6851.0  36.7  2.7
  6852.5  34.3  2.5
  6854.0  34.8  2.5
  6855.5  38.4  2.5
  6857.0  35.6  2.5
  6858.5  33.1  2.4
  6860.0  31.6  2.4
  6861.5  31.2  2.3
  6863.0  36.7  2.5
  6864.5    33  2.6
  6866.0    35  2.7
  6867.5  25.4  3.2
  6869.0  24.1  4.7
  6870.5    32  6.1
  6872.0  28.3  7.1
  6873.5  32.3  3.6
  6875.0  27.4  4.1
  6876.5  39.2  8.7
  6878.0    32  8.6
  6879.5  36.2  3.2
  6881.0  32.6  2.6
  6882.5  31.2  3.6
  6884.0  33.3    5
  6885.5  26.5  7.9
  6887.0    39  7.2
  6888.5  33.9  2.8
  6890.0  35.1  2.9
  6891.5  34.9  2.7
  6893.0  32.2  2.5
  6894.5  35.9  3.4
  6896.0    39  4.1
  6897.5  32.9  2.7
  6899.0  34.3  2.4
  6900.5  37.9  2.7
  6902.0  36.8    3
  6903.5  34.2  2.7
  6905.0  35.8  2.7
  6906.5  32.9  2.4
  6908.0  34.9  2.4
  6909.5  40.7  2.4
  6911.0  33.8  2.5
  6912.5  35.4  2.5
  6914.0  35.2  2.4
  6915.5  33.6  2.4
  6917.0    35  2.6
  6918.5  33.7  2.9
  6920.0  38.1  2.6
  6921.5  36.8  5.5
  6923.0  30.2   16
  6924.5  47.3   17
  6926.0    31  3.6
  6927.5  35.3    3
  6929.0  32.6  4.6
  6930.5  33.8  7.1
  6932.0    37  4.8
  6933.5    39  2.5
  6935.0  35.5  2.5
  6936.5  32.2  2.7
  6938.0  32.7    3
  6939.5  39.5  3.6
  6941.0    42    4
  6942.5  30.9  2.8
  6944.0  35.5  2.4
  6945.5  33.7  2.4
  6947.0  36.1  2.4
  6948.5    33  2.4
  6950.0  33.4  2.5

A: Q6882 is 1.67 Angstrom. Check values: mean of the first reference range 33.9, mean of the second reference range 35.2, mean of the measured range 32.7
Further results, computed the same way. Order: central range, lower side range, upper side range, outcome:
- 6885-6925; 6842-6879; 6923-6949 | -1.1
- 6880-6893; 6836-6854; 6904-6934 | 0.6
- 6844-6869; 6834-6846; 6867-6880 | -1.2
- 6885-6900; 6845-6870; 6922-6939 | -0.2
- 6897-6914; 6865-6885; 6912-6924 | -0.7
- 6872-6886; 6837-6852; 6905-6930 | 0.9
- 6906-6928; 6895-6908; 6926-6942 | -0.1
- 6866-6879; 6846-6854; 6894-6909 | 1.7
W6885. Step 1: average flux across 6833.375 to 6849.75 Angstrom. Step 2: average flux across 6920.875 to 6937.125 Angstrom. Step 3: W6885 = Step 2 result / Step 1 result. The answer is 1.06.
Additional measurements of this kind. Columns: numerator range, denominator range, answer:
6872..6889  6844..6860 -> 0.95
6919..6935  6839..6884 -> 1.10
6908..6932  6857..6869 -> 1.11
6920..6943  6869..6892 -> 1.10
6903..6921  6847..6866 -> 1.03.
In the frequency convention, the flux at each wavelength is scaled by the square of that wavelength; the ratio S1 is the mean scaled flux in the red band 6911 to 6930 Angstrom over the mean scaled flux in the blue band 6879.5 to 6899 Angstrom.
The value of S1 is 1.0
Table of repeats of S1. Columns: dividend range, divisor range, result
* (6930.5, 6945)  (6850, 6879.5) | 1.12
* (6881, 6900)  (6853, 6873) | 1.06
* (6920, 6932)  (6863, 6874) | 1.19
